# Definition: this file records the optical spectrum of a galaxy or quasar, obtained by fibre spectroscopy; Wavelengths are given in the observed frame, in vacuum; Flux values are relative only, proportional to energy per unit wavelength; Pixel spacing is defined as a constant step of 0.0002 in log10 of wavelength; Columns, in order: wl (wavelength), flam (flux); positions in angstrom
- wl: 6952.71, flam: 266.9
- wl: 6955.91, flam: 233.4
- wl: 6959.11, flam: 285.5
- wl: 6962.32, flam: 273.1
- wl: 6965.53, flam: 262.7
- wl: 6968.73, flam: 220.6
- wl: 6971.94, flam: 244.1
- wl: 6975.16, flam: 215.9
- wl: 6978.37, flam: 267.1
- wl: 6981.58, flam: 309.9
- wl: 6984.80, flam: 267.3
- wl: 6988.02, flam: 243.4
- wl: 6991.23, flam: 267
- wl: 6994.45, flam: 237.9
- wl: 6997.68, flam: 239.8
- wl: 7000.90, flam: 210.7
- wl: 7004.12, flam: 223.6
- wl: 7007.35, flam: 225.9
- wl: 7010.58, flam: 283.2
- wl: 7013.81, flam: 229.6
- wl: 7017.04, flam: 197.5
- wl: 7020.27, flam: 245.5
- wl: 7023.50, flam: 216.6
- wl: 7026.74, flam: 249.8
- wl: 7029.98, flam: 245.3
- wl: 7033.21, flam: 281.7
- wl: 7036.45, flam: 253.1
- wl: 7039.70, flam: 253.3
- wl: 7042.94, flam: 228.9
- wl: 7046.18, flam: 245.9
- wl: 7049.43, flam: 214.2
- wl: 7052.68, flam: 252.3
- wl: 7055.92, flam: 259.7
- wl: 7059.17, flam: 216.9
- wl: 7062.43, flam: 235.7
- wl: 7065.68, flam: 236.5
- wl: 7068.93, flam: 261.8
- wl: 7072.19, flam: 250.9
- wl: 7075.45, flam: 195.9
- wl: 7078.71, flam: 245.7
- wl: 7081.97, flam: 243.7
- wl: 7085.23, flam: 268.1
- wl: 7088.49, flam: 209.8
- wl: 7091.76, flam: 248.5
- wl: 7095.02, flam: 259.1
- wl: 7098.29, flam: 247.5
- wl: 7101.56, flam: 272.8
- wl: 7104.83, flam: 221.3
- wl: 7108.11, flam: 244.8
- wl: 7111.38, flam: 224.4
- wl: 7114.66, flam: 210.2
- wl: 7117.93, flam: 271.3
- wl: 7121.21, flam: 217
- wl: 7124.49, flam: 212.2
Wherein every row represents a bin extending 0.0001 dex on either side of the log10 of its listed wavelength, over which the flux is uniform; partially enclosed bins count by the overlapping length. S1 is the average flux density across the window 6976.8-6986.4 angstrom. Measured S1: 282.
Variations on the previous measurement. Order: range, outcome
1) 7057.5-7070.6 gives 238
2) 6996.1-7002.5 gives 225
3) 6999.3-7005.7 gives 217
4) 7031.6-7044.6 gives 254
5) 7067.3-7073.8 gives 256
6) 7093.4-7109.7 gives 249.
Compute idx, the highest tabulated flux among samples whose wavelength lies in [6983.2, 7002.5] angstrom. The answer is 267.3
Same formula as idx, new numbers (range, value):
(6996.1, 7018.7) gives 283.2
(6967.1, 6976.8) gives 244.1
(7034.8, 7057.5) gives 259.7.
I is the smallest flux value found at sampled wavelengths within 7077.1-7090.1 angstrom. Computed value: 209.8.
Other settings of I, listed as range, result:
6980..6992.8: 243.4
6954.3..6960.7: 233.4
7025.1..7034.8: 245.3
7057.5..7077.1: 195.9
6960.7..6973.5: 220.6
